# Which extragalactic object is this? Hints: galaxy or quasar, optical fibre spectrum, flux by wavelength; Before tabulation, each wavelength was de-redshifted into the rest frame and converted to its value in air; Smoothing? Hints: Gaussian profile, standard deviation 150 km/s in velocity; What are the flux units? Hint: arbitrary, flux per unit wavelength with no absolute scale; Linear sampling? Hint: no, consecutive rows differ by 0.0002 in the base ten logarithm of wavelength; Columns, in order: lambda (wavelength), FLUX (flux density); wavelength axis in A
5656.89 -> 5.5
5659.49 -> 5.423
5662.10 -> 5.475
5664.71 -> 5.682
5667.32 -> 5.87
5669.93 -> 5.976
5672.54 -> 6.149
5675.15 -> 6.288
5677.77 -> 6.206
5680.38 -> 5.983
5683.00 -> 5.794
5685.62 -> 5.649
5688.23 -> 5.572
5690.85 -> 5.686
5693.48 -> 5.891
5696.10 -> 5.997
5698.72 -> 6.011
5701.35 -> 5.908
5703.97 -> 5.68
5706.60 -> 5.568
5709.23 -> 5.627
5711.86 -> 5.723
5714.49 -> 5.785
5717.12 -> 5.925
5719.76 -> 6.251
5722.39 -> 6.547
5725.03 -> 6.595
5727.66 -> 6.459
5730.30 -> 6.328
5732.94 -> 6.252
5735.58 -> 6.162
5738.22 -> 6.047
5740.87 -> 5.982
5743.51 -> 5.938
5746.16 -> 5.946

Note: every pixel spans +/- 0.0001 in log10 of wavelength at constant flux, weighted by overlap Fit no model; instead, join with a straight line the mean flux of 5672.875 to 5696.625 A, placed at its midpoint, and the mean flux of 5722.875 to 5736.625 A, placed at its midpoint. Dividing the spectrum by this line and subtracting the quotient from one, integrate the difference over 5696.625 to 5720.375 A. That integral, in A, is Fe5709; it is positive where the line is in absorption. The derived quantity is 1.3 A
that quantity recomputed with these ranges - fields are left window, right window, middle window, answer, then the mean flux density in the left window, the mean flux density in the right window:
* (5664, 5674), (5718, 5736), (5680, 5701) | 0.97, 5.94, 6.37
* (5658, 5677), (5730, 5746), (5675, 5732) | -0.01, 5.84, 6.09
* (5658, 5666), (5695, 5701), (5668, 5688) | -0.87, 5.53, 5.99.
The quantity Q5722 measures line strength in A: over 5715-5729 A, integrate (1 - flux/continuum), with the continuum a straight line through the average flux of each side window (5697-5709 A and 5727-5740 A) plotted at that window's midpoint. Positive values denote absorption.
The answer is -0.61 A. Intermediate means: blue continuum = 5.78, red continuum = 6.23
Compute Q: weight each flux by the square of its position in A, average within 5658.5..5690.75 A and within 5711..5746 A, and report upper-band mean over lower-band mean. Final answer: 1.07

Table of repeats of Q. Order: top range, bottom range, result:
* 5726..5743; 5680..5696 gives 1.09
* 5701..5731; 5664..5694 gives 1.04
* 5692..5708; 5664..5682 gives 0.98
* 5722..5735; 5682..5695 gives 1.14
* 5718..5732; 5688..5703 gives 1.11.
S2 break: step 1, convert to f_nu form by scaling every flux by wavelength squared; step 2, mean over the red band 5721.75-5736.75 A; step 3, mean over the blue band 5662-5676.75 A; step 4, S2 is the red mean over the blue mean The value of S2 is 1.10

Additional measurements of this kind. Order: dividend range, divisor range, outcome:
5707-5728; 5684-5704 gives 1.05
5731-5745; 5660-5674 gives 1.07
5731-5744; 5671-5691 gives 1.05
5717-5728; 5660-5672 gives 1.13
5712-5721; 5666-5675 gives 1.00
